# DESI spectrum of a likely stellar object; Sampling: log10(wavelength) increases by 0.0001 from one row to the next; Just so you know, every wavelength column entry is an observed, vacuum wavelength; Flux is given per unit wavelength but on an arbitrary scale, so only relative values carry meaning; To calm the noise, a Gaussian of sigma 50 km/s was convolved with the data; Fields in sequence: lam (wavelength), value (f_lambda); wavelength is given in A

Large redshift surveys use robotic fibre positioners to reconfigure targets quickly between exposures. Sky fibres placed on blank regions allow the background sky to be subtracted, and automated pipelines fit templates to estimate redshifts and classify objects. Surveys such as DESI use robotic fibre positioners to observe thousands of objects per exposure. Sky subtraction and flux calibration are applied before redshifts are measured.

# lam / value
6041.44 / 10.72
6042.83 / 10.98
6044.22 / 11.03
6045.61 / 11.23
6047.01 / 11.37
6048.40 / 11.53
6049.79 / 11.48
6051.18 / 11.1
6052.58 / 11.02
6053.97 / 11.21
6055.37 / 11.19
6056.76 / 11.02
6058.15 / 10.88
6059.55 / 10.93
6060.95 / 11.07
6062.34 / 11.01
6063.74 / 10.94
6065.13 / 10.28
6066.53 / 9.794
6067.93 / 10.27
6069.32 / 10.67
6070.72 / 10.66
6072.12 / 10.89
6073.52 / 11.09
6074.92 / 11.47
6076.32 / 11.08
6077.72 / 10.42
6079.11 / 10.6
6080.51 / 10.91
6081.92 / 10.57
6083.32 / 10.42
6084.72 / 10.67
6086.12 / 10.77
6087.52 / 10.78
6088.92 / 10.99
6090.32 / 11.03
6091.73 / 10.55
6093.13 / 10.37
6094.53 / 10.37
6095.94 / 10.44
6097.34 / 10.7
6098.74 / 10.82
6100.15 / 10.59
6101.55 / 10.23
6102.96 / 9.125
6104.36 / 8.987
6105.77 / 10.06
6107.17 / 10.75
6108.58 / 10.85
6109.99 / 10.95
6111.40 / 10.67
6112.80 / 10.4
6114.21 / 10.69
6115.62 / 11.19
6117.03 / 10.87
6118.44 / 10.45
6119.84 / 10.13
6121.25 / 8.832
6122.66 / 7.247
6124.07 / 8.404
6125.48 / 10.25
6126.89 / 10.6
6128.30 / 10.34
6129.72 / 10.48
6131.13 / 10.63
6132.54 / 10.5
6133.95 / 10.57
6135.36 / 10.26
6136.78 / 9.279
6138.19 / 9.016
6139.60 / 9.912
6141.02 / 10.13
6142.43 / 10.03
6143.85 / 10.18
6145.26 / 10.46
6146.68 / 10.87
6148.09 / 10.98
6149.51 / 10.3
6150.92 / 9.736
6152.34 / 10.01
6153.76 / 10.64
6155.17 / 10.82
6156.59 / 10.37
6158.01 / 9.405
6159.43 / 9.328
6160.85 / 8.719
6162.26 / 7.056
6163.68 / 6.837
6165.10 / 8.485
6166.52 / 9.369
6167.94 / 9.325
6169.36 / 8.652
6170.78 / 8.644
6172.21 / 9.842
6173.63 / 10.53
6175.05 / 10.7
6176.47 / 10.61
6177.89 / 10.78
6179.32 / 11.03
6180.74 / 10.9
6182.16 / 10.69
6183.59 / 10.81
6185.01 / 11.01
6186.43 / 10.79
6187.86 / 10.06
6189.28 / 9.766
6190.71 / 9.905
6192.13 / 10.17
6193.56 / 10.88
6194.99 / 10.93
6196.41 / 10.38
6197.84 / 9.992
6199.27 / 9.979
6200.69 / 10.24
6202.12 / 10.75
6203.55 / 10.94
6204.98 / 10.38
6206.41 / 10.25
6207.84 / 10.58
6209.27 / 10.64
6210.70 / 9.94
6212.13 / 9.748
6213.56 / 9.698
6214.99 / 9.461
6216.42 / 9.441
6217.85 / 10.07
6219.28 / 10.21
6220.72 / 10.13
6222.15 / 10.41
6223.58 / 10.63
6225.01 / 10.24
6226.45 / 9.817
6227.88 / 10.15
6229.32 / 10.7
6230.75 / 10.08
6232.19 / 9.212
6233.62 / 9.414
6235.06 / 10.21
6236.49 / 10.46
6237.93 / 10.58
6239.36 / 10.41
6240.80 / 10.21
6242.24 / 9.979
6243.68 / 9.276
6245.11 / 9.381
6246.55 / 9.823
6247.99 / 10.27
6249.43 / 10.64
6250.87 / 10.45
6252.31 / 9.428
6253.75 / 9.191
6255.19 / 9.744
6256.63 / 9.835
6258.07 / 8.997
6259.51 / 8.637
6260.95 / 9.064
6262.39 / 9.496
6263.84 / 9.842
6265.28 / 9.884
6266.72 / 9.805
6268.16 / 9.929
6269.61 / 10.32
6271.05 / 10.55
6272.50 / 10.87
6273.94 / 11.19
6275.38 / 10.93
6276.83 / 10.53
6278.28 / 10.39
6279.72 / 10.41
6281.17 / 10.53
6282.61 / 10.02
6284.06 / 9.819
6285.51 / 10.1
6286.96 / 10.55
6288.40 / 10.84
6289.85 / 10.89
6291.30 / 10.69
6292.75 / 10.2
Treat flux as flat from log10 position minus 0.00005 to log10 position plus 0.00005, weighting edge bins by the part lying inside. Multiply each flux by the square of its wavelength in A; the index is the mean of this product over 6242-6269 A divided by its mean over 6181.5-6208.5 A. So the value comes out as 0.94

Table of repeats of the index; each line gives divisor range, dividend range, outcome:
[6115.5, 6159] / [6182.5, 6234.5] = 1.04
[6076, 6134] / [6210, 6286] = 1.01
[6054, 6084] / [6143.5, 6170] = 0.91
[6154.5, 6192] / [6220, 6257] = 1.05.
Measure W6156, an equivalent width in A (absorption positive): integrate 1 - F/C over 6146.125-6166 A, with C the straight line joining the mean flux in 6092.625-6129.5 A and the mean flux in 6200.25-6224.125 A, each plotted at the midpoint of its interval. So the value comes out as 1.3 A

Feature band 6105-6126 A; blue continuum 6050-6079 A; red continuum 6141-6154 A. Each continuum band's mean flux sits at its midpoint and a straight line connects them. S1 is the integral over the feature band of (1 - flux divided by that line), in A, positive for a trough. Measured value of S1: 0.8 A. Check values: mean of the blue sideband 10.9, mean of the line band 10.1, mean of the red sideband 10.3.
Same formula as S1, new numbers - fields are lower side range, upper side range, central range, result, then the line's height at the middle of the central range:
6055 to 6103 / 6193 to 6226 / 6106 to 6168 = 3.40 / 10.5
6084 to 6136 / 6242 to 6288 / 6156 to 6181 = 1.83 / 10.2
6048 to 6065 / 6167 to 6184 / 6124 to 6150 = 0.65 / 10.5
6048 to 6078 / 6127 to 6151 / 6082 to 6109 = 0.45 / 10.6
